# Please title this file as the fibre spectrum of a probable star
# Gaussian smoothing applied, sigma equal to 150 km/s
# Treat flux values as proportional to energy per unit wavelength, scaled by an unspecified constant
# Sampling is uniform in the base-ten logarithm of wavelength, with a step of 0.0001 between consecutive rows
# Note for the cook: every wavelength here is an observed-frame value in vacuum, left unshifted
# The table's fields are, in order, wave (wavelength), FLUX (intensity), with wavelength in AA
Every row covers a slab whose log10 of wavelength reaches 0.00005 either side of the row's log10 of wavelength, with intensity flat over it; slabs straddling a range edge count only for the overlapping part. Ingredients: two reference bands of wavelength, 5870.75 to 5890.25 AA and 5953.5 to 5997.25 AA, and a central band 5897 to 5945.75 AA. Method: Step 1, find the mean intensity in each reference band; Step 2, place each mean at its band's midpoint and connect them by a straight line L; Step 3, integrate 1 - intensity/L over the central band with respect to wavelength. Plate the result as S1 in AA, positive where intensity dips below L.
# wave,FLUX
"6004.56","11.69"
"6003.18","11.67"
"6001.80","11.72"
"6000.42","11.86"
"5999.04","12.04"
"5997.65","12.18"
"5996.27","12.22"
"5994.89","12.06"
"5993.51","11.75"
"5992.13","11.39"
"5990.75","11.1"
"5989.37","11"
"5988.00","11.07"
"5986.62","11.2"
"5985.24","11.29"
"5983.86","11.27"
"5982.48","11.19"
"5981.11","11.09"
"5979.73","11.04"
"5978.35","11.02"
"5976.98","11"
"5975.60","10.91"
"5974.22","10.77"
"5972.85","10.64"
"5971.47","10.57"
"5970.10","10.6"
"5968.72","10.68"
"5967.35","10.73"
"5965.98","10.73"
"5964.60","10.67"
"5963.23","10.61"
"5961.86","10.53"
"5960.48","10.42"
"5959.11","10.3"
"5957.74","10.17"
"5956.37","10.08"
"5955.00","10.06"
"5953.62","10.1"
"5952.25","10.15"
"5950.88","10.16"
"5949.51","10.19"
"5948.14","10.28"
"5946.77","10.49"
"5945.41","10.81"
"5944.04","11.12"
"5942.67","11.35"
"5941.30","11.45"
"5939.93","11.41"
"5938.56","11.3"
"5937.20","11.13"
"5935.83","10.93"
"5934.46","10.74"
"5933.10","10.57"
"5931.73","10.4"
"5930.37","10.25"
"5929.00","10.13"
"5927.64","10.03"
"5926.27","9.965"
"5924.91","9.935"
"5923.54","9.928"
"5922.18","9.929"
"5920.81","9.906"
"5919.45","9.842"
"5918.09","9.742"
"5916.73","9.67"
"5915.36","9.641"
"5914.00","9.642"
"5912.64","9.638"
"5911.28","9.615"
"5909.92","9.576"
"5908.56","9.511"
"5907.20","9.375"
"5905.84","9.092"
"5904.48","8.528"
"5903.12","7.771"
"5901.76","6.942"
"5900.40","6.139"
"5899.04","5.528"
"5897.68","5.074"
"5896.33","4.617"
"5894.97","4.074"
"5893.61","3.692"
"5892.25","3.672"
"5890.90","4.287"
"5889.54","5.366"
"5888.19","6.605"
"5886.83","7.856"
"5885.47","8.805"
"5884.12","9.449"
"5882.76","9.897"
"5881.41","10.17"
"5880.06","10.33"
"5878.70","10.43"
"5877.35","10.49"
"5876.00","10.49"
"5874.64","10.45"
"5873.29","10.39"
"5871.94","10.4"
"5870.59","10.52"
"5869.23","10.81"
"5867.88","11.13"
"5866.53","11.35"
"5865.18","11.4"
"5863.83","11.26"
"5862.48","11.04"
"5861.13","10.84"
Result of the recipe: 2.2 AA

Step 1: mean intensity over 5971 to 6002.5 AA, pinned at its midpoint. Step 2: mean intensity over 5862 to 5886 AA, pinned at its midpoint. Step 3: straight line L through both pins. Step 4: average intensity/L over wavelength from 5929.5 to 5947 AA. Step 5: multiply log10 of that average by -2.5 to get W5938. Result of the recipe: 0.00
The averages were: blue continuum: 10.5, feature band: 10.9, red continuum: 11.3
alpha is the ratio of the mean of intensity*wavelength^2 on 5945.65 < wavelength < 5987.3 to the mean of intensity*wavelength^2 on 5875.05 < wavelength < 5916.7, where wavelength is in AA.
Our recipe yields 1.4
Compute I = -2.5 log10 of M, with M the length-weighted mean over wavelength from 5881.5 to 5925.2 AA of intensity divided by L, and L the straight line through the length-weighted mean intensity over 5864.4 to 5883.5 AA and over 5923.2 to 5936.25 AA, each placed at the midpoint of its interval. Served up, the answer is 0.30 mag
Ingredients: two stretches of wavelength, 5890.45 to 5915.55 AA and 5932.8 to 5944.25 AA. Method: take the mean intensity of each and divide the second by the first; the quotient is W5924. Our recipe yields 1.55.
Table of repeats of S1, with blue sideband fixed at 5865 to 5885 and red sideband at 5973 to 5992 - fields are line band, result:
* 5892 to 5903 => 5.64 AA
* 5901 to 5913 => 2.03 AA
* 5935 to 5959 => 0.50 AA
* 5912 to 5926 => 1.21 AA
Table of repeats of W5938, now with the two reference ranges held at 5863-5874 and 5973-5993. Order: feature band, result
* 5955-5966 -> 0.07 mag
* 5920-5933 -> 0.10 mag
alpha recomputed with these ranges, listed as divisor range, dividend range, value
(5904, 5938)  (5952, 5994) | 1.11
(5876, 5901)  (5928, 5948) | 1.55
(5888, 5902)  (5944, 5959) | 2.11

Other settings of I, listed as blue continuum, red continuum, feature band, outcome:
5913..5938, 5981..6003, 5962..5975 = 0.038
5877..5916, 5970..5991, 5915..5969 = -0.101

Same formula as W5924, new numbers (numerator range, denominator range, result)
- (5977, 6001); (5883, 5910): 1.69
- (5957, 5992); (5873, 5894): 1.31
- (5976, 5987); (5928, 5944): 1.02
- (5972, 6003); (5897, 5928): 1.28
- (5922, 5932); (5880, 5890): 1.18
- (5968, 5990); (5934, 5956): 1.02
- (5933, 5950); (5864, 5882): 1.03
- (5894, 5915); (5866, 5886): 0.74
